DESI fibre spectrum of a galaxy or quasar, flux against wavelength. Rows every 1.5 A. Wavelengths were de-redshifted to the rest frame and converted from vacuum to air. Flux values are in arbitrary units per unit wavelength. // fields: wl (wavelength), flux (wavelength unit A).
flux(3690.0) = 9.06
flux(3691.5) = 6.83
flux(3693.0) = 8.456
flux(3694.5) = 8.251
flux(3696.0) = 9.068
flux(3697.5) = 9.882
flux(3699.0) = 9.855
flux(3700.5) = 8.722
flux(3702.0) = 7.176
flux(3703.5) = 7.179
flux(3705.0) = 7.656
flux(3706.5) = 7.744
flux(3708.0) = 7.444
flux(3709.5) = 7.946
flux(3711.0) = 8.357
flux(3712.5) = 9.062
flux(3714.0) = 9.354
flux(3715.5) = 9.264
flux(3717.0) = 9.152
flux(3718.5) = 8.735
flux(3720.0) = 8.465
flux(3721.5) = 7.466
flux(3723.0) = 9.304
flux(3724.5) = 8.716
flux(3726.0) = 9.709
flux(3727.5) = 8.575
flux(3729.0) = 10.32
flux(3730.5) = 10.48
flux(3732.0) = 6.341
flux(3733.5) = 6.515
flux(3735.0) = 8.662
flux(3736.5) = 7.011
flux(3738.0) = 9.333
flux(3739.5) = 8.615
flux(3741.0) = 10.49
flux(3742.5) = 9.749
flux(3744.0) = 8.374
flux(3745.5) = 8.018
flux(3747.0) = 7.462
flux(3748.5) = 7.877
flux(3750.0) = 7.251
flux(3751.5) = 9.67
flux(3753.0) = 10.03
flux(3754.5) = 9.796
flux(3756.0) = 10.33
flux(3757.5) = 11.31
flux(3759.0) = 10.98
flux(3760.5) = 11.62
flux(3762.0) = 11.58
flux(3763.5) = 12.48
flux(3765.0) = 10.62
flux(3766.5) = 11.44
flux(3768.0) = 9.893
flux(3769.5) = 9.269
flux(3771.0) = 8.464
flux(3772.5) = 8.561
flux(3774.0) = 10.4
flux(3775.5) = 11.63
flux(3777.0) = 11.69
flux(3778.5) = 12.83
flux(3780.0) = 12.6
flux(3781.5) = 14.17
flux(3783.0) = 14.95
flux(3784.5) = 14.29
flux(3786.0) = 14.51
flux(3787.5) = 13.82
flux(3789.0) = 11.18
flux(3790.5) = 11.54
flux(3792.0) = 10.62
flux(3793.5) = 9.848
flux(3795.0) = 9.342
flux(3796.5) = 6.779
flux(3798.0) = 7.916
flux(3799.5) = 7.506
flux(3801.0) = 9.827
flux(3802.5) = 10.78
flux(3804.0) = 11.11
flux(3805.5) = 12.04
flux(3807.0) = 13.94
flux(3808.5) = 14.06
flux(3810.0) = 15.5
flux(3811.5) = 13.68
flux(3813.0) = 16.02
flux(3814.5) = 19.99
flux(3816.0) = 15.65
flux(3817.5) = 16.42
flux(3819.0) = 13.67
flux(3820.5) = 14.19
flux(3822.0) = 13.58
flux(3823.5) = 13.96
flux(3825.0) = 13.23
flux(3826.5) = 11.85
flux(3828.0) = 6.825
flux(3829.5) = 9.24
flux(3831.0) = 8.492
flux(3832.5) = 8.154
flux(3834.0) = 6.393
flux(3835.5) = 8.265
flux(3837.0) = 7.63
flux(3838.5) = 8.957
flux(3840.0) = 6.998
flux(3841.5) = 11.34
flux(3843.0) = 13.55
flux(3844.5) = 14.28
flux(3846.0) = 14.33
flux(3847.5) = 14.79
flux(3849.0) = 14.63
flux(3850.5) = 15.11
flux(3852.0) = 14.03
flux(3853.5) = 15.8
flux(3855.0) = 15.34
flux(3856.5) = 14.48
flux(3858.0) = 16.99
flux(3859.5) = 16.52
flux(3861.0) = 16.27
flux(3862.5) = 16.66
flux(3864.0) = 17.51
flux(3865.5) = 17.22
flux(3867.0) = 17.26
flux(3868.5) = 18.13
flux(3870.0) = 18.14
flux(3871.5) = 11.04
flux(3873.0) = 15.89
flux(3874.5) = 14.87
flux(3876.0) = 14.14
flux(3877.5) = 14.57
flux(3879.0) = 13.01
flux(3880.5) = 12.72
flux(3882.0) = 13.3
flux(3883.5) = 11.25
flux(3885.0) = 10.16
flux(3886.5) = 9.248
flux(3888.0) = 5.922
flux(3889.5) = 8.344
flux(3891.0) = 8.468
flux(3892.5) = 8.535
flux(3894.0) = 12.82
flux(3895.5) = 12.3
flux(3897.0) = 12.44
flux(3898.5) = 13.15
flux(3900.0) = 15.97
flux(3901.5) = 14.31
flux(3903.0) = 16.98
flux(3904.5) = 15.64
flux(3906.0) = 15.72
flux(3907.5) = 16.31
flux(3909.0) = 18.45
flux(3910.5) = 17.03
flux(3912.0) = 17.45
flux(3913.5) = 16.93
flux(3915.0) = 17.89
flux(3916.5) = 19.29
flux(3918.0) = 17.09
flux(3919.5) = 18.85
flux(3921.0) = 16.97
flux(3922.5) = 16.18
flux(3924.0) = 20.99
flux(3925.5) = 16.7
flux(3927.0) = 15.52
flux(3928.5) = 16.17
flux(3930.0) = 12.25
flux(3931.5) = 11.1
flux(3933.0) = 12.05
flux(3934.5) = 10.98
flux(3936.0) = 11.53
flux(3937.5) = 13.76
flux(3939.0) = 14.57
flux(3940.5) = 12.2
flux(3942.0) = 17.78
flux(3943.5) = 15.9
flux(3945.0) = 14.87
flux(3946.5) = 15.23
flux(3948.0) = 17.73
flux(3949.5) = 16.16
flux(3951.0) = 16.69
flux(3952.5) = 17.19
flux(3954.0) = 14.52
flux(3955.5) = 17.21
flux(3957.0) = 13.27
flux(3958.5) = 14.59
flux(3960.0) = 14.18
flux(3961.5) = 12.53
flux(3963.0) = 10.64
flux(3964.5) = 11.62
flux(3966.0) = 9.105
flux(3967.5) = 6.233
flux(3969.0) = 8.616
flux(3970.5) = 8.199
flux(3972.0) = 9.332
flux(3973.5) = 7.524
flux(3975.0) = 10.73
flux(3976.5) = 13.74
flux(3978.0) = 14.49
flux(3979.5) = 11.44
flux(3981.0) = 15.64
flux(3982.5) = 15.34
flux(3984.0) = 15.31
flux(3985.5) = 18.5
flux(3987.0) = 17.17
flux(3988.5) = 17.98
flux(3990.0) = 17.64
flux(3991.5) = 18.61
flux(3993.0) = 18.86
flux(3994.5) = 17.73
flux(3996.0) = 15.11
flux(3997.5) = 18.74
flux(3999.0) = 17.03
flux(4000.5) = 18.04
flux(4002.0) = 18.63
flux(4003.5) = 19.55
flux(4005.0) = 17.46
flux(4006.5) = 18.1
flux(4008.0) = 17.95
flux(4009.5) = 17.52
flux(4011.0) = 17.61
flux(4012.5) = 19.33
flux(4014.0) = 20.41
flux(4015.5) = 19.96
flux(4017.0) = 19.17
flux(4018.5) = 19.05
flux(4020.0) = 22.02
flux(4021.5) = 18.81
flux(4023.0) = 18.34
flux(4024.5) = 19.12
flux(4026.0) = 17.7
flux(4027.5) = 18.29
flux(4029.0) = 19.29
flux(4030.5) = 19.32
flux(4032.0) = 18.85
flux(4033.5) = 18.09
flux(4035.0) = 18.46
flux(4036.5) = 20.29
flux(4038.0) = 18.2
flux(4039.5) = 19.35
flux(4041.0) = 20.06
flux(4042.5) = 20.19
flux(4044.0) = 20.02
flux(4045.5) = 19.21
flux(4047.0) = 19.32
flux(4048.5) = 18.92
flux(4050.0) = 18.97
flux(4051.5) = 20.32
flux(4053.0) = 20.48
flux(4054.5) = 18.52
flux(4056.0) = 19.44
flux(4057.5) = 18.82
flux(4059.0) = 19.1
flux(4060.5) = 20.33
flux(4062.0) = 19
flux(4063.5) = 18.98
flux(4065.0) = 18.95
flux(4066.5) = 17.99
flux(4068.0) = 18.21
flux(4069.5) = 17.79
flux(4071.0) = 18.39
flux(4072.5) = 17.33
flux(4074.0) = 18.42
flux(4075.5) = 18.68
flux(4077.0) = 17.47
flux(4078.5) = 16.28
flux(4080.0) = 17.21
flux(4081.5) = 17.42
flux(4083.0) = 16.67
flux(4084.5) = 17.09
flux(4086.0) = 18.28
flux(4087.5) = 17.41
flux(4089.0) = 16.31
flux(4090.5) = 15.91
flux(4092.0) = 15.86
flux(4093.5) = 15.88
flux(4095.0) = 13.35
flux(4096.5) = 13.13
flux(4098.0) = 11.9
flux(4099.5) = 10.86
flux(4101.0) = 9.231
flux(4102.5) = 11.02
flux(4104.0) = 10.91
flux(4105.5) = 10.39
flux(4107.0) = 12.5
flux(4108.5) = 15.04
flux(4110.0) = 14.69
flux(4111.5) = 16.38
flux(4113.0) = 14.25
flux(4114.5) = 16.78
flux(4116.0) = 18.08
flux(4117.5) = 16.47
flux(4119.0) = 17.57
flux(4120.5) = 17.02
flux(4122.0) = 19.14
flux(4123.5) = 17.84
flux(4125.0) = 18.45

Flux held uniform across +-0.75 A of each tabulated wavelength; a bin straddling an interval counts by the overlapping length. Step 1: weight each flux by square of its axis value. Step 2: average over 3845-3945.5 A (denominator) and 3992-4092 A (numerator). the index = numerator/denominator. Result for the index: 1.36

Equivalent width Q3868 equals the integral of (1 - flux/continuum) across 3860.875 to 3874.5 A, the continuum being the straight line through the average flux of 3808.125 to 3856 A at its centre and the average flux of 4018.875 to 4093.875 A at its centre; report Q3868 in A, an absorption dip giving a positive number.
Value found -2.78 A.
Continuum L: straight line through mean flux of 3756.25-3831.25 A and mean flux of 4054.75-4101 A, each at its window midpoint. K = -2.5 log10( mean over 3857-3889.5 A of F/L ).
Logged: -0.07 mag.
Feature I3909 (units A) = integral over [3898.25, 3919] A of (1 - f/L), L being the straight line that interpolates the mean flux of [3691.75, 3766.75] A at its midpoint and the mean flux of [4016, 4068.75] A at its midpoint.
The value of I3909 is -2.6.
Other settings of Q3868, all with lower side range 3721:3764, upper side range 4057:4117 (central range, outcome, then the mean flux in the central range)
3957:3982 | 4.47 A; 11.3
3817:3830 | -2.06 A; 12.5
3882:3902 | 1.91 A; 11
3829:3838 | 2.46 A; 8.02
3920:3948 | -3.90 A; 14.8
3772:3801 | -3.37 A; 11.3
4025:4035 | -2.46 A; 18.6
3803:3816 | -4.87 A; 14.5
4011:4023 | -4.03 A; 19.6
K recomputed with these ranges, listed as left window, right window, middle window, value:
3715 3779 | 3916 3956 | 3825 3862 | 0.042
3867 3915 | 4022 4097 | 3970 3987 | 0.233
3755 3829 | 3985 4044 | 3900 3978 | 0.128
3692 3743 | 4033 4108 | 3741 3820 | -0.124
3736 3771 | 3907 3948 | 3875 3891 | 0.255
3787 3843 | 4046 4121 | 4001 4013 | -0.205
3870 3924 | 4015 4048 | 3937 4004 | 0.160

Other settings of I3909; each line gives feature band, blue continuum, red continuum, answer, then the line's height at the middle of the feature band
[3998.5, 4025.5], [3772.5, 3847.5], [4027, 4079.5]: -1.67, 17.7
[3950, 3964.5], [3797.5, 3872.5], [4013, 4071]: 2.00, 16.7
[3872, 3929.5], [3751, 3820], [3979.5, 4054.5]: 2.74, 15.2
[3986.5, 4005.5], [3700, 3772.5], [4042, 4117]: -3.88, 14.9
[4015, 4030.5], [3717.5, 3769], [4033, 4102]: -2.53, 16.5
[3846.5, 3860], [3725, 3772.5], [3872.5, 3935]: -2.75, 12.7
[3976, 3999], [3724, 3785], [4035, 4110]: -1.95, 15.2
